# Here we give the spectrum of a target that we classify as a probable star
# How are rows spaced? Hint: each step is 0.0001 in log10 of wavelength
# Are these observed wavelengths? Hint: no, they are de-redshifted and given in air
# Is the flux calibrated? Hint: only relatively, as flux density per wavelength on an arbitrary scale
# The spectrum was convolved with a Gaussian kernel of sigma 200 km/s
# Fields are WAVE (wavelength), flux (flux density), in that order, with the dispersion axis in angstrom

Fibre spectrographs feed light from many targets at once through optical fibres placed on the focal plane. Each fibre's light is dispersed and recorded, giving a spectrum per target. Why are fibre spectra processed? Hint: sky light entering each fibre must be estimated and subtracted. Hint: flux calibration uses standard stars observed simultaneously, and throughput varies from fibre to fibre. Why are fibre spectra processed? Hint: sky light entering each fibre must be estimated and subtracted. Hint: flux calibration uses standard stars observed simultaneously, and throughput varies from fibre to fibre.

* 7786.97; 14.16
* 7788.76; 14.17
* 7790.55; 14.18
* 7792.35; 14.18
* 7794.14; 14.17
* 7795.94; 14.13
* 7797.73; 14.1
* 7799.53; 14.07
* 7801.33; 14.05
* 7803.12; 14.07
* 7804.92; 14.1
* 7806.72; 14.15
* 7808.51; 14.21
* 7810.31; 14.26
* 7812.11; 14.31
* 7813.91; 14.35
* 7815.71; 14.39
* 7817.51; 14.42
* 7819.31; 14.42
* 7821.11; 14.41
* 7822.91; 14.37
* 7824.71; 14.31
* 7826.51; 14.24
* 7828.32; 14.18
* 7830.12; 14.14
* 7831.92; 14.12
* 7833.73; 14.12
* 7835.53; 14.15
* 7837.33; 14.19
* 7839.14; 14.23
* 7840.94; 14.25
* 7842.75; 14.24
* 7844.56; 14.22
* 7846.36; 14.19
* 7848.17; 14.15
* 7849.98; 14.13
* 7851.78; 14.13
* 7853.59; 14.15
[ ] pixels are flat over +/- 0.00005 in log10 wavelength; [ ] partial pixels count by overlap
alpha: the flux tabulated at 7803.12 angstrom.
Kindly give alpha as 14.07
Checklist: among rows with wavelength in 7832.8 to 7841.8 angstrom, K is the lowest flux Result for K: 14.12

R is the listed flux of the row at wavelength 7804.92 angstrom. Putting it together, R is 14.1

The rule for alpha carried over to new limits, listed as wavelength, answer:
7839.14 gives 14.23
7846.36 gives 14.19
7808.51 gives 14.21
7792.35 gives 14.18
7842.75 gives 14.24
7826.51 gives 14.24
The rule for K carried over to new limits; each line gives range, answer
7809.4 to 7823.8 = 14.26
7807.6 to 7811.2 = 14.21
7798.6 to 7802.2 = 14.05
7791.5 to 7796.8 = 14.13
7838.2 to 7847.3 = 14.19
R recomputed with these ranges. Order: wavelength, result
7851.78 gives 14.13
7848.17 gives 14.15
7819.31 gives 14.42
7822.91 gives 14.37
